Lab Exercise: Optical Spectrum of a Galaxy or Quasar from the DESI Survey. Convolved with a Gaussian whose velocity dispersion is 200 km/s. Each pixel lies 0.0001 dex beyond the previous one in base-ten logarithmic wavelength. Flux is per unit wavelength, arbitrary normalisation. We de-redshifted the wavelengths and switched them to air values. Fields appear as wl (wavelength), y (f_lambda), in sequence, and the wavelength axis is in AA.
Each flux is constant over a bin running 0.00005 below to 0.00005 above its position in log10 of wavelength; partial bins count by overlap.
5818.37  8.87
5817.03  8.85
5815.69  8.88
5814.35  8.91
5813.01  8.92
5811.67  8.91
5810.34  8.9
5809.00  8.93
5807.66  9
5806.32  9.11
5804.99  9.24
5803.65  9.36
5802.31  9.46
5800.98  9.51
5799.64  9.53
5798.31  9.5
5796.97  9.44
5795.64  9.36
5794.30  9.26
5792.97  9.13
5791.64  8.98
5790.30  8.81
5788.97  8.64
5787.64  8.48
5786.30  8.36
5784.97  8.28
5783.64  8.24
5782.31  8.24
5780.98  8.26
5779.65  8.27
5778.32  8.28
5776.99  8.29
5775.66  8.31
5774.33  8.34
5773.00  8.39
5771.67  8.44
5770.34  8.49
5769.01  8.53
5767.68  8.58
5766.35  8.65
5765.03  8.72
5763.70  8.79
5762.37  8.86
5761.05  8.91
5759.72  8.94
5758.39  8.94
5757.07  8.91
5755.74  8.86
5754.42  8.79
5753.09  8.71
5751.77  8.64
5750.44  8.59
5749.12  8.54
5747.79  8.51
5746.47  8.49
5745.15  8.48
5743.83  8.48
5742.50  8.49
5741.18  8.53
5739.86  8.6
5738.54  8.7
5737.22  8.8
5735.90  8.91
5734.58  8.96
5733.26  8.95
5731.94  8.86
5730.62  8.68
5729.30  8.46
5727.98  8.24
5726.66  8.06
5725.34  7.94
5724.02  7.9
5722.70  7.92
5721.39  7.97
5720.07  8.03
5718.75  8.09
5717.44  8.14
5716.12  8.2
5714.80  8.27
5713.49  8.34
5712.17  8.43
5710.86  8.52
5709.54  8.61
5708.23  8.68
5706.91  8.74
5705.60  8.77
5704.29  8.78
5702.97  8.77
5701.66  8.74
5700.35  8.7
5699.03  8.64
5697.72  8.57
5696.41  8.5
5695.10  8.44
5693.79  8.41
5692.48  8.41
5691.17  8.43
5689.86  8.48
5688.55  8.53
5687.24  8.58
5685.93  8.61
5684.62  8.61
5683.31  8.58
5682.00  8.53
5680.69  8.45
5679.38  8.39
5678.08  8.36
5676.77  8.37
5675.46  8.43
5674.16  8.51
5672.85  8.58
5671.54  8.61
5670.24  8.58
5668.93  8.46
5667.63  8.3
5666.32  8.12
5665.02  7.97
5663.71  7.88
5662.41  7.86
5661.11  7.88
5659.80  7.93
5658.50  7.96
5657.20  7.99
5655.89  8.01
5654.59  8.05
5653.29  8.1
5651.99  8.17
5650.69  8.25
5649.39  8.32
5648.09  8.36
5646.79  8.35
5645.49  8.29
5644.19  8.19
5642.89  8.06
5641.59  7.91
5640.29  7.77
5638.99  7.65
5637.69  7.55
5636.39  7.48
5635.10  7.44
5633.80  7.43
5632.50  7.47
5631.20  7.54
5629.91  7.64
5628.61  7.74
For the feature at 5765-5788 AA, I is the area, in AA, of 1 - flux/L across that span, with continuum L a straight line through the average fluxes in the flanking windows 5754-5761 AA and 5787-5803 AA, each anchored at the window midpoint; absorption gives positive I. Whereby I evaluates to 1.7 AA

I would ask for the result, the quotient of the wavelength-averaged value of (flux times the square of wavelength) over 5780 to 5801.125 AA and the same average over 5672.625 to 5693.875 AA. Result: 1.08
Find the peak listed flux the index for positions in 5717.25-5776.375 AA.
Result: 8.96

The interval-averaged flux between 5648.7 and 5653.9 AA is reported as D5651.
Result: 8.22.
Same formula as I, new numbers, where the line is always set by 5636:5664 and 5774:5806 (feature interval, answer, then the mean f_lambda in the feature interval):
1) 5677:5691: -0.5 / 8.5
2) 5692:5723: -0.4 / 8.45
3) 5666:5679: -0.5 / 8.44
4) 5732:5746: -0.3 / 8.7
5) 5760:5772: 0.0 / 8.68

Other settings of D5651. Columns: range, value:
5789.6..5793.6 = 8.97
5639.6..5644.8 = 7.97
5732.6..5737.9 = 8.91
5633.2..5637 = 7.46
